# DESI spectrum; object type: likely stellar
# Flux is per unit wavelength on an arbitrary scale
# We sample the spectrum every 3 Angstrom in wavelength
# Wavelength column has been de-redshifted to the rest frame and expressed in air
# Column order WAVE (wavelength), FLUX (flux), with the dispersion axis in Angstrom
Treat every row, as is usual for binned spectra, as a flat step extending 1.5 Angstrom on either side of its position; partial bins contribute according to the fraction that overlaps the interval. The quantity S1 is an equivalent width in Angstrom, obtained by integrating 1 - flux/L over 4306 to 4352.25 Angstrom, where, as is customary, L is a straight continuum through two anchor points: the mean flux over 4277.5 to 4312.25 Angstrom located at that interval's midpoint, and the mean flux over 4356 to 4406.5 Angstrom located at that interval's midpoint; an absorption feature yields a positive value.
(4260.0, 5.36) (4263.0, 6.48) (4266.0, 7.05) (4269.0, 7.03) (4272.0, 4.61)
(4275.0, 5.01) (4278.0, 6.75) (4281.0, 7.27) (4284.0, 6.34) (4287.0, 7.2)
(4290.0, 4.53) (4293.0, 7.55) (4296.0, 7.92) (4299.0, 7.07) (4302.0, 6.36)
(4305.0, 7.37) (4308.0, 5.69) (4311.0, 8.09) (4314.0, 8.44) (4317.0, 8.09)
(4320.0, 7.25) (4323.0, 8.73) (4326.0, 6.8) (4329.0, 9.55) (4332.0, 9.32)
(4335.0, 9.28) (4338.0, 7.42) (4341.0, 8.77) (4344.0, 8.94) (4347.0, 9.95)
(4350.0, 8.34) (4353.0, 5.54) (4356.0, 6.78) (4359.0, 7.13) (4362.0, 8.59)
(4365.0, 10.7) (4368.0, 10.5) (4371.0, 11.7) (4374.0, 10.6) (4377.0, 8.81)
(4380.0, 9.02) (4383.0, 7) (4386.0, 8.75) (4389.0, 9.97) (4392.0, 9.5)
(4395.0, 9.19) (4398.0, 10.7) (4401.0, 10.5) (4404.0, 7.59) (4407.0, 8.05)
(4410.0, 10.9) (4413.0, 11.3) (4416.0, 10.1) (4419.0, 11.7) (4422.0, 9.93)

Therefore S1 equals -2.6 Angstrom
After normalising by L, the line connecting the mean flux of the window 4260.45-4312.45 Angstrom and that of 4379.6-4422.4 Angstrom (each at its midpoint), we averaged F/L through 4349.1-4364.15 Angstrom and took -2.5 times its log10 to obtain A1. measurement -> 0.147 mag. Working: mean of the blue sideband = 6.58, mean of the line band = 7.38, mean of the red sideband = 9.62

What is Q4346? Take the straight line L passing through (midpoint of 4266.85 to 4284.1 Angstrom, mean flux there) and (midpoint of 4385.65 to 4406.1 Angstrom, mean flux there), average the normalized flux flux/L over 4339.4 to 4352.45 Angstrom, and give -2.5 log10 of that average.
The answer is -0.08 mag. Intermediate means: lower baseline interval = 6.19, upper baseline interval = 9.46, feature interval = 8.74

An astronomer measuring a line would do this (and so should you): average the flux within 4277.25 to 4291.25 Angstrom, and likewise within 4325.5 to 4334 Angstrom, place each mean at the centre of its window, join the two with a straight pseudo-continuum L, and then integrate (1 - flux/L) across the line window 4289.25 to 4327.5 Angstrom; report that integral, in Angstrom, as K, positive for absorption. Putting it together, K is 2.0 Angstrom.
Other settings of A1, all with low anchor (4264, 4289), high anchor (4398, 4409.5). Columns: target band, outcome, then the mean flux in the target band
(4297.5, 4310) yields 0.05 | 6.68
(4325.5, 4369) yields -0.08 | 8.52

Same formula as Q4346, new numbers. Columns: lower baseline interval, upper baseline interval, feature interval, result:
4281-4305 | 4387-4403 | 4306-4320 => -0.02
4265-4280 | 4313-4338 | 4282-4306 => 0.04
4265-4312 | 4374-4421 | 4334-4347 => -0.09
